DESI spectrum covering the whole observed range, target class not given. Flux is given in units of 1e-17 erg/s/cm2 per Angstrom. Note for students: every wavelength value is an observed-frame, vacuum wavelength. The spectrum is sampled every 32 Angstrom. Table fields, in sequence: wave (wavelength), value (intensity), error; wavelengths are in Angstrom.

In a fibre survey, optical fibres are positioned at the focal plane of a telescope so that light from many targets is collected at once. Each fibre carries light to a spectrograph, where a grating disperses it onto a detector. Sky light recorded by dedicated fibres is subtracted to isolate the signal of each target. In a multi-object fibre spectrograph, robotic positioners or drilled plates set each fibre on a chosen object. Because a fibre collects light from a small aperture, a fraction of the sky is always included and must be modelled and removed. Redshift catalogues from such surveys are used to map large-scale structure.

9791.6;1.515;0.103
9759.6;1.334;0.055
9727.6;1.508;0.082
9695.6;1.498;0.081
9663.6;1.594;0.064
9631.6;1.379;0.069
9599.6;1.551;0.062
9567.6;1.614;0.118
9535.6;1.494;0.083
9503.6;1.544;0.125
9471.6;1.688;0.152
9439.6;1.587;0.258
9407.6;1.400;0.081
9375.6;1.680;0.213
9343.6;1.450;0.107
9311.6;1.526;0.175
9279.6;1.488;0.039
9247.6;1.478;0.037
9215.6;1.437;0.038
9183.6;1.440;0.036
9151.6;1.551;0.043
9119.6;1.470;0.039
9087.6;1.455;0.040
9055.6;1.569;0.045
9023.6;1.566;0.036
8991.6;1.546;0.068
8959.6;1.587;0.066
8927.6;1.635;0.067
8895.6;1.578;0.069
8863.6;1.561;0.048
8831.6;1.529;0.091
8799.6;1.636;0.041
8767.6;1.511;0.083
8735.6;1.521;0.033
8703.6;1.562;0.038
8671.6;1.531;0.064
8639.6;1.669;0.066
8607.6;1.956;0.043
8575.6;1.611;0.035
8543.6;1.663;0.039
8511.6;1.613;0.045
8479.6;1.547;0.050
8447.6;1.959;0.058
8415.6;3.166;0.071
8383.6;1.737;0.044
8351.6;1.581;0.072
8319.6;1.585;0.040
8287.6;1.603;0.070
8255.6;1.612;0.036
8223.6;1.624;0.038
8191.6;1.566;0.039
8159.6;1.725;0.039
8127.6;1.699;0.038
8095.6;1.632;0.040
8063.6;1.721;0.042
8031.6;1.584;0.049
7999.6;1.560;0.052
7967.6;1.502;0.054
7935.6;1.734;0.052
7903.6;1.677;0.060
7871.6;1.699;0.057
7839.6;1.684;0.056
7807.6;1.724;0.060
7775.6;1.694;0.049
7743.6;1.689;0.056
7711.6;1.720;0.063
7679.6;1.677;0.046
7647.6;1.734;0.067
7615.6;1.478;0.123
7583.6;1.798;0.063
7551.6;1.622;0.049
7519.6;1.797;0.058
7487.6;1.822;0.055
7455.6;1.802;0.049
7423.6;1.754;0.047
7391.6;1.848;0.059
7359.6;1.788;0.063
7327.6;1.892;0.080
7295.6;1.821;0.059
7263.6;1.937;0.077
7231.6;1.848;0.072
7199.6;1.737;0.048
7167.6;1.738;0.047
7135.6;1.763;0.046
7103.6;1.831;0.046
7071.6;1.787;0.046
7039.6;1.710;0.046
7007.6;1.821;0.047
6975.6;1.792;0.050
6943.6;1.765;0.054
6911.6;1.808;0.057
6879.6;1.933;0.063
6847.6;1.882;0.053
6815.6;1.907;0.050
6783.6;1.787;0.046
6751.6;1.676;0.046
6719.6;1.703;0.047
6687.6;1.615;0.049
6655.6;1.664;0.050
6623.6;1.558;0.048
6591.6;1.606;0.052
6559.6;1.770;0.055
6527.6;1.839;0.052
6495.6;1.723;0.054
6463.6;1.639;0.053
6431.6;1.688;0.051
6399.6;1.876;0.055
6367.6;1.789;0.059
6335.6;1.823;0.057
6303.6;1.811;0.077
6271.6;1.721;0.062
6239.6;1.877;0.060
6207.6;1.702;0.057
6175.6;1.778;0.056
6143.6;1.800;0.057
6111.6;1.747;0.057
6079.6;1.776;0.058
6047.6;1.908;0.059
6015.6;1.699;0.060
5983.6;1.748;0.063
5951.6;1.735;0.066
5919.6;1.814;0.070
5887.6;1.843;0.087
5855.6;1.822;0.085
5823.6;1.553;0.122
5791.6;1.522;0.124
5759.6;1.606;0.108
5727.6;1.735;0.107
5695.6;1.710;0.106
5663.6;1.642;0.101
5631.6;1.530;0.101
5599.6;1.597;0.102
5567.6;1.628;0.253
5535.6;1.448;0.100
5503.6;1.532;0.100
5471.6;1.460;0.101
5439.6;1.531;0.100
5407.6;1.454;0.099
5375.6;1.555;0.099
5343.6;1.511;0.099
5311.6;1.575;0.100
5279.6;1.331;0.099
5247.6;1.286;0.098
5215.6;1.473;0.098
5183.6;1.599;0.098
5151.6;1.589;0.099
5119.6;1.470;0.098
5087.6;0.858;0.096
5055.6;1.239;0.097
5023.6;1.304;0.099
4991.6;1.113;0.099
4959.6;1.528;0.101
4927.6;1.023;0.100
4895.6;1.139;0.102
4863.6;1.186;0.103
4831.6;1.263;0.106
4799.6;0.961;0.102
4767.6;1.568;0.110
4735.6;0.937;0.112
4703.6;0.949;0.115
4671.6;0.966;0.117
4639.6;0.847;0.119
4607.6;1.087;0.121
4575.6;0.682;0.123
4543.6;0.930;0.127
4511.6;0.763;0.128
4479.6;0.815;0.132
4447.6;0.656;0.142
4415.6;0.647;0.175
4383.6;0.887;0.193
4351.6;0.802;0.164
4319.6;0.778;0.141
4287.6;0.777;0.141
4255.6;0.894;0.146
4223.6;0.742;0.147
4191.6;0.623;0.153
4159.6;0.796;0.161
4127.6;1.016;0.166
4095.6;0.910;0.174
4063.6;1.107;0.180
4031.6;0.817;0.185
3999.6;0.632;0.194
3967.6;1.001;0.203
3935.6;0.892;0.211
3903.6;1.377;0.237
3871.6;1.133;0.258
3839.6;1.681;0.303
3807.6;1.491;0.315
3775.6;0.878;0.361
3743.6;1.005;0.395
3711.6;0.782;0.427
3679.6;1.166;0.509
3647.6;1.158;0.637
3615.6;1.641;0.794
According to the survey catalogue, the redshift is 0.28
